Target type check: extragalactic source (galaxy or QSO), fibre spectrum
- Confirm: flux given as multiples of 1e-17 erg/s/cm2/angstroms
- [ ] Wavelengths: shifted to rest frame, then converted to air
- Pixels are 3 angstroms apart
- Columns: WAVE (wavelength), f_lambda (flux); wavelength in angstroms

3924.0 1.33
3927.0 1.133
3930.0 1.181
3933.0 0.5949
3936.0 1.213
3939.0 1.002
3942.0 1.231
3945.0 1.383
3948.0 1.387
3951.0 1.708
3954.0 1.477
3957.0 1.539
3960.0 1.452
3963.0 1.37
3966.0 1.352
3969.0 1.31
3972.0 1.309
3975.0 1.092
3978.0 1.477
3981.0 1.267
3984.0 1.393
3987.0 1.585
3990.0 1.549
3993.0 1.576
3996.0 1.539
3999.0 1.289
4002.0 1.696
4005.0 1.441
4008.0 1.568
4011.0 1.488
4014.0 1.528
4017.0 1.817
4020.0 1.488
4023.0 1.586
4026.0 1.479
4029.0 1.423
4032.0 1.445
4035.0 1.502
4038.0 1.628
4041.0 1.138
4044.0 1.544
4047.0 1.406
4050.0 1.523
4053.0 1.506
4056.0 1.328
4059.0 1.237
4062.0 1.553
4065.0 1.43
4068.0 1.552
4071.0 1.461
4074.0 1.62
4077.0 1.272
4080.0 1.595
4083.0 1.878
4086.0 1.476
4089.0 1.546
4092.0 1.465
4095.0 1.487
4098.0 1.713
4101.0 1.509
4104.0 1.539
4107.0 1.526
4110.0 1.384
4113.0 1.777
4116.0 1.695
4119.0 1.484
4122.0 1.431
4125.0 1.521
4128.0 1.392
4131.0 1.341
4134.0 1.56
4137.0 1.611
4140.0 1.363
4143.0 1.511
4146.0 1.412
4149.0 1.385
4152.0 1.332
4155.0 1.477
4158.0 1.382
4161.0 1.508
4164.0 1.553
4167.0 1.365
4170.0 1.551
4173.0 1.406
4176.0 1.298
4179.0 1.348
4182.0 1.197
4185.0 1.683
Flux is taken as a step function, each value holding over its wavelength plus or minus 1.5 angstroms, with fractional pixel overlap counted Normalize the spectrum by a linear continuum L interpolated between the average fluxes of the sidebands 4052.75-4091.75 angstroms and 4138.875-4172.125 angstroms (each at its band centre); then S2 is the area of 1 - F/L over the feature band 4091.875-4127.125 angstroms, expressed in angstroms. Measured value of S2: -1.8 angstroms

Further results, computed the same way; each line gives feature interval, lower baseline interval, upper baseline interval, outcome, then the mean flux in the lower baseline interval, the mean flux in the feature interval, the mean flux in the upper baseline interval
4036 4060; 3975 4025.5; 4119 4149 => 1.1 angstroms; 1.5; 1.42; 1.46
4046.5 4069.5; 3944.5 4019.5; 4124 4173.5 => 0.2 angstroms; 1.47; 1.44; 1.45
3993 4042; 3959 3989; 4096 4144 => -3.5 angstroms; 1.36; 1.51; 1.52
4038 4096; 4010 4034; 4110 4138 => 1.9 angstroms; 1.53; 1.48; 1.53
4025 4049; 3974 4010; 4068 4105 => 0.9 angstroms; 1.46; 1.45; 1.55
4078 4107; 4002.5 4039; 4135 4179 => -1.7 angstroms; 1.54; 1.57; 1.44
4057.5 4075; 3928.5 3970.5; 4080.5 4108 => 0.6 angstroms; 1.3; 1.47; 1.57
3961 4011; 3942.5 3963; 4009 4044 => 1.9 angstroms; 1.47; 1.43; 1.5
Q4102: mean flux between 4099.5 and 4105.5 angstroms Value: 1.52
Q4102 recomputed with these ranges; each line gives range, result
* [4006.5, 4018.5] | 1.6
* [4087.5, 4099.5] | 1.55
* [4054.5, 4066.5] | 1.39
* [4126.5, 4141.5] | 1.45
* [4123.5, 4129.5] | 1.46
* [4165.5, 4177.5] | 1.41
